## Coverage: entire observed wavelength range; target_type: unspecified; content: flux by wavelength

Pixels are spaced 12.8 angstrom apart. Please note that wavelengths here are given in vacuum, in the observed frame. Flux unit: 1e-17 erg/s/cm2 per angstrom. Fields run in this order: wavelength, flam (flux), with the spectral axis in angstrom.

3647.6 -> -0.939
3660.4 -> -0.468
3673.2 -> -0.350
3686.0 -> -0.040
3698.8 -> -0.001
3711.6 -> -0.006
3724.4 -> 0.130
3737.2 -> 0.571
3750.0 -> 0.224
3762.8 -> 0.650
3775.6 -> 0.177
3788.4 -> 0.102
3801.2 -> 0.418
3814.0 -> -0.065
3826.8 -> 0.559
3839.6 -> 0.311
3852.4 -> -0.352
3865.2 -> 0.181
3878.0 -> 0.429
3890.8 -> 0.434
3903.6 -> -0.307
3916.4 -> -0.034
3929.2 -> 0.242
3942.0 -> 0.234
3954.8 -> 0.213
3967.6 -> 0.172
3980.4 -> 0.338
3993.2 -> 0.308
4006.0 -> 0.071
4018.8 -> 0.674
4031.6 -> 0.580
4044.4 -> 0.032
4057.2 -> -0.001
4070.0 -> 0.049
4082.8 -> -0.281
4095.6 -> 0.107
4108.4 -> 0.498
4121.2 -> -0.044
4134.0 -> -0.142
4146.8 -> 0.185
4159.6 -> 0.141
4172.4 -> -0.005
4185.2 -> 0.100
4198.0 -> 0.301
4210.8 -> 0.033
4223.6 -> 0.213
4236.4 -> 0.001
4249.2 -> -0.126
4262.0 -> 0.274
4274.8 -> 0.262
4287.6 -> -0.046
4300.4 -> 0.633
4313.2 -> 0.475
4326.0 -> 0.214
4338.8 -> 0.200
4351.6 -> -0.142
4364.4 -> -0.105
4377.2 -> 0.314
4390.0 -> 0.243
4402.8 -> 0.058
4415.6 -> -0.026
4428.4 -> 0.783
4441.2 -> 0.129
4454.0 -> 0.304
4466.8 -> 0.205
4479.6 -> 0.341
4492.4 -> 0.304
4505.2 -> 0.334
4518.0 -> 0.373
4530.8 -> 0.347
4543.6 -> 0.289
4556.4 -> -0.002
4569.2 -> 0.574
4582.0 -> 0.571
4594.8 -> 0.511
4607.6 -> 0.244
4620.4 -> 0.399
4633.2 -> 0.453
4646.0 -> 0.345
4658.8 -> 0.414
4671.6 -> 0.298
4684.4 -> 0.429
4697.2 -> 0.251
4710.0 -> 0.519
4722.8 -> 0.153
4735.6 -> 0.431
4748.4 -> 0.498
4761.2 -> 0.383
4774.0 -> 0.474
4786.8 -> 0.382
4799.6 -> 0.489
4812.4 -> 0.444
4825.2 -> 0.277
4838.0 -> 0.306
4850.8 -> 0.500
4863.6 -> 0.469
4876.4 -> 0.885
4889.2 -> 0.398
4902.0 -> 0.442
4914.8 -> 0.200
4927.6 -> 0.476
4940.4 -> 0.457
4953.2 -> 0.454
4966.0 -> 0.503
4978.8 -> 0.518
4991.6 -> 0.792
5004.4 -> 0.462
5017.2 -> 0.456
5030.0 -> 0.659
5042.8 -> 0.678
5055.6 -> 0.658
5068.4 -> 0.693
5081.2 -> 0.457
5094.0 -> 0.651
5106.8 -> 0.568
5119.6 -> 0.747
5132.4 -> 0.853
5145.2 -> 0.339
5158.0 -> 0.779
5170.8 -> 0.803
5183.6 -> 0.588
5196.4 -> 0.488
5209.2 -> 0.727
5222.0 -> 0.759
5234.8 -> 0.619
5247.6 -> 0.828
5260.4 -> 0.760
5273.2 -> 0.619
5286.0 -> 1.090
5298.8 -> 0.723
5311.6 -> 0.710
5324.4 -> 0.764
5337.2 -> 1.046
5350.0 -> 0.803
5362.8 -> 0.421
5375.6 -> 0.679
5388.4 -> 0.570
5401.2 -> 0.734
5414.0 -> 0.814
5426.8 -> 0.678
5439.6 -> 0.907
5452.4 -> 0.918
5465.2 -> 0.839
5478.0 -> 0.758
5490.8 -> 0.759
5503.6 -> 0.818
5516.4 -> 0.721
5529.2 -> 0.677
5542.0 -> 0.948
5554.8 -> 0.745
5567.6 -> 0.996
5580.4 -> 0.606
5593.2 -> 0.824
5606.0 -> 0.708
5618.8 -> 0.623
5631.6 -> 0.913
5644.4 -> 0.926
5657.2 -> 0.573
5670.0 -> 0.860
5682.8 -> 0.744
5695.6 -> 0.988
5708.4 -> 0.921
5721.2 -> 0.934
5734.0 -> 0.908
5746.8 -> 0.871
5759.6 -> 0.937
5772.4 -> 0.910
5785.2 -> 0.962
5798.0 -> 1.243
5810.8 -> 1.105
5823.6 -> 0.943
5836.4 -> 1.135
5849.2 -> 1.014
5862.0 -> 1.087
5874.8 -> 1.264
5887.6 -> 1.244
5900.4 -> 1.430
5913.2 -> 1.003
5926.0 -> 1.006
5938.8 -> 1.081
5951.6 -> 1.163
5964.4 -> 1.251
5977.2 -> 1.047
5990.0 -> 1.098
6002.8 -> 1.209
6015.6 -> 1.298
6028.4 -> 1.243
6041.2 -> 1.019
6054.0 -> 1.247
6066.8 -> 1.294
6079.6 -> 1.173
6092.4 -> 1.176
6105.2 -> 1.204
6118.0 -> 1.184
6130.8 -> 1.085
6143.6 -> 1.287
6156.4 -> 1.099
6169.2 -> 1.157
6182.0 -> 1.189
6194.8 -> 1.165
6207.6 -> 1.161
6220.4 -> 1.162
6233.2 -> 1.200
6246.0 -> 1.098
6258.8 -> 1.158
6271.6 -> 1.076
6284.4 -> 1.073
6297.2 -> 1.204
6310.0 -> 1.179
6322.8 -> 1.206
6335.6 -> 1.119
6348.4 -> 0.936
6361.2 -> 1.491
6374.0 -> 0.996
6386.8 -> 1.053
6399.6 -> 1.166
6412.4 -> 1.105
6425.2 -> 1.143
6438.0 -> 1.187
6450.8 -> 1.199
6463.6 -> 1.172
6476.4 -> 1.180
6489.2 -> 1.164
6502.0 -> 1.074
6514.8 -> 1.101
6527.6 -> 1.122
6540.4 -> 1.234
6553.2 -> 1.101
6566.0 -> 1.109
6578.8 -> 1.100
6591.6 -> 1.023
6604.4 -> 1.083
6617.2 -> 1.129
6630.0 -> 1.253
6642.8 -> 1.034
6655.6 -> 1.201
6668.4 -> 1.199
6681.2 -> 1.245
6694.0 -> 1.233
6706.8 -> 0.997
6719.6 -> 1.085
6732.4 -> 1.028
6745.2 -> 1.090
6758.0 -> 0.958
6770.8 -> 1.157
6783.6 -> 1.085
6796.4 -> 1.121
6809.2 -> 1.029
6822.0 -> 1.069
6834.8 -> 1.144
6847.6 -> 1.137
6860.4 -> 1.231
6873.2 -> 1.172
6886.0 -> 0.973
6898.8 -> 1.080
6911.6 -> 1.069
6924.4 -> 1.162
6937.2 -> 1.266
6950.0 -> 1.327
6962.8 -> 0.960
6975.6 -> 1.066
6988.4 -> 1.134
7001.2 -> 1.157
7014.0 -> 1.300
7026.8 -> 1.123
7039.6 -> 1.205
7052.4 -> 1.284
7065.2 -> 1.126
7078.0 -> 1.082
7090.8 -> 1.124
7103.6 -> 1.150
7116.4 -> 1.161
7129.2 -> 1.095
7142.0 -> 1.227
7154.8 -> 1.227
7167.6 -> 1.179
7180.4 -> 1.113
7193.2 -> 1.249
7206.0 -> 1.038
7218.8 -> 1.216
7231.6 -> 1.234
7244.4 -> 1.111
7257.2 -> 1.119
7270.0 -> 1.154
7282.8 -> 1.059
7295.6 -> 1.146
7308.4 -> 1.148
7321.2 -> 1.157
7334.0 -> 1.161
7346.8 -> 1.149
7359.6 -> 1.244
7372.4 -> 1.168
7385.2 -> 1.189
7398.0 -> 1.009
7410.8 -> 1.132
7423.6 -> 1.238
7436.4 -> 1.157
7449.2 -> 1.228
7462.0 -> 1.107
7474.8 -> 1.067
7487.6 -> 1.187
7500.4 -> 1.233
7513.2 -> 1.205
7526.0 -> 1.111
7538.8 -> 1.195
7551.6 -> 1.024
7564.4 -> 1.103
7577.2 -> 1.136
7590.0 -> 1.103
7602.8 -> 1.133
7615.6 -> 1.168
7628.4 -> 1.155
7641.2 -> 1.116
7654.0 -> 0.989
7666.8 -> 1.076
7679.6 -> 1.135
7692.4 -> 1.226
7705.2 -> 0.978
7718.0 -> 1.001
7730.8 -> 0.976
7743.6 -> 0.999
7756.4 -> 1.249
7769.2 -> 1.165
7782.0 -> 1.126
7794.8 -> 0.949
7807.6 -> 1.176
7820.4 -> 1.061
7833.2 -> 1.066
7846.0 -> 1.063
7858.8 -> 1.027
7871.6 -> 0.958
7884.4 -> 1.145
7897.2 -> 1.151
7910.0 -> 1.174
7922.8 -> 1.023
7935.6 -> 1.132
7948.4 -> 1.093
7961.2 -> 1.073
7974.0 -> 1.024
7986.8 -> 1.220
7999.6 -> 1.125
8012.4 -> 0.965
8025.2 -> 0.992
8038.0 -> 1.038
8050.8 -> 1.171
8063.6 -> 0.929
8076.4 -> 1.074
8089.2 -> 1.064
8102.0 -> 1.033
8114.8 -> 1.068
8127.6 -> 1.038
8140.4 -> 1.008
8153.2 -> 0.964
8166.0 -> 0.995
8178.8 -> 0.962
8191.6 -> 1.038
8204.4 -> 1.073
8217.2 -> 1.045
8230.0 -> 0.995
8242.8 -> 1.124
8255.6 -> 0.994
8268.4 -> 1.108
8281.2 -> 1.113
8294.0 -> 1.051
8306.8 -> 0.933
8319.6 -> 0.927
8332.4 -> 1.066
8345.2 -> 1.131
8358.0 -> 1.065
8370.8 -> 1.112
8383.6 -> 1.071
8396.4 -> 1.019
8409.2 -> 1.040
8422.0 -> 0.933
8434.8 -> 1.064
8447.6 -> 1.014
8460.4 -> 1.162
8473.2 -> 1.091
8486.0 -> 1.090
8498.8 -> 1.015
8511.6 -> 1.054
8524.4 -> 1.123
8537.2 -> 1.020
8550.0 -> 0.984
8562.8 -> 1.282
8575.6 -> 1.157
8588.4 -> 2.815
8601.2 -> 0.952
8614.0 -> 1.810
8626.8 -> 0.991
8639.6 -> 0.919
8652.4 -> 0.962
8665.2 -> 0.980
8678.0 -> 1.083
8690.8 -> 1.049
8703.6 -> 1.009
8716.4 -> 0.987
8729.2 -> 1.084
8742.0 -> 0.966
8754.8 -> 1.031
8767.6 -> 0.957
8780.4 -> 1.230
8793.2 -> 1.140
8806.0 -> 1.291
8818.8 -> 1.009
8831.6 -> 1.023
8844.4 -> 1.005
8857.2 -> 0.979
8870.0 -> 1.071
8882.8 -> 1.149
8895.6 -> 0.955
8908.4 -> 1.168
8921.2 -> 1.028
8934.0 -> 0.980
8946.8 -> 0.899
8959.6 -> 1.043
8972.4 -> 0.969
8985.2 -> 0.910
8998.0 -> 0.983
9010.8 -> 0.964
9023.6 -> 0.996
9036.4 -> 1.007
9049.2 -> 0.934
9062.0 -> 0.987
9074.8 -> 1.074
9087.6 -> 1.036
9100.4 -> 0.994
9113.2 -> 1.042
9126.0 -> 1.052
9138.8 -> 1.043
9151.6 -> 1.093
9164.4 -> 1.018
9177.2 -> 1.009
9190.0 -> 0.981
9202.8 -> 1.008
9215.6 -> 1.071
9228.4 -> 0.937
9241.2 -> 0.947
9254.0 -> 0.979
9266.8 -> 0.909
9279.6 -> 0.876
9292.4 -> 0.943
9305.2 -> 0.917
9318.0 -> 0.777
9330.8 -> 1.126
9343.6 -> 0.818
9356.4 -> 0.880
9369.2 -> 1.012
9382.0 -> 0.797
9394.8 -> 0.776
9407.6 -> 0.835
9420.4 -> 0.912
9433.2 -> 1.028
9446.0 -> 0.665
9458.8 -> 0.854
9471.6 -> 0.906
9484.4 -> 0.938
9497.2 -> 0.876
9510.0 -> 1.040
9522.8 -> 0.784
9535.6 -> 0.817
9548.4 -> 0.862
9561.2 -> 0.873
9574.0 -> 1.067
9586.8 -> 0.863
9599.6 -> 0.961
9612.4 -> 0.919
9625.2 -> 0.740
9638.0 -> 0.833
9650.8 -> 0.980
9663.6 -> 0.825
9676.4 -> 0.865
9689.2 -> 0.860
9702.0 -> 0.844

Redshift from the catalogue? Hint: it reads 0.308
